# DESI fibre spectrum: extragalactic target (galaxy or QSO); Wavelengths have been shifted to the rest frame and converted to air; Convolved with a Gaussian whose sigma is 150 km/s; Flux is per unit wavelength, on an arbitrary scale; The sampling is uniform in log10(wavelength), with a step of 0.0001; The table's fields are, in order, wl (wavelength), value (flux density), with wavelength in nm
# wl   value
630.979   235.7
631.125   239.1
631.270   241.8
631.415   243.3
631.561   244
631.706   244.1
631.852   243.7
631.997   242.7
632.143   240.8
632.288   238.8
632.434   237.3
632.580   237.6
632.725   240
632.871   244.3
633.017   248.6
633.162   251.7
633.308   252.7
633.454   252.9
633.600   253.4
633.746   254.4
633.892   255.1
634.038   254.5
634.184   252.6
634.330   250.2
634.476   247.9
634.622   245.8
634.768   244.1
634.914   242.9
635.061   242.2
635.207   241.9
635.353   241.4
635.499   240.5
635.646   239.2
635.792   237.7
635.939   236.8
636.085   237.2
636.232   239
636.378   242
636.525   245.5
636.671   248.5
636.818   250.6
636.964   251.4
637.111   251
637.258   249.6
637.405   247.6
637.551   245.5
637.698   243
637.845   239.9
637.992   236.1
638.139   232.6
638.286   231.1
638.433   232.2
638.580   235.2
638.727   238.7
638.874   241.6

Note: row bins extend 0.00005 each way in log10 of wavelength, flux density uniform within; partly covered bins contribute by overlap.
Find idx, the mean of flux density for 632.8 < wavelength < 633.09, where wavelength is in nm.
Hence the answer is 247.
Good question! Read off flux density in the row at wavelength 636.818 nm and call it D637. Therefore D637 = 250.6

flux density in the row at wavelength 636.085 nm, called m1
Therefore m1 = 237.2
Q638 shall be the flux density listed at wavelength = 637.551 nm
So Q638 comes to 245.5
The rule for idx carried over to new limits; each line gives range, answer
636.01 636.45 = 240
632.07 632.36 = 240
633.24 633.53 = 253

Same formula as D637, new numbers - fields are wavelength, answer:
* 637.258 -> 249.6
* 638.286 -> 231.1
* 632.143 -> 240.8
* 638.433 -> 232.2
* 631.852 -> 243.7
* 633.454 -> 252.9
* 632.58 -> 237.6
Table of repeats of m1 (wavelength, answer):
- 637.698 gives 243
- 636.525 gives 245.5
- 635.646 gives 239.2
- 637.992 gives 236.1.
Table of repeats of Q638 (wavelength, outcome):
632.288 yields 238.8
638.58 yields 235.2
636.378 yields 242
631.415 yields 243.3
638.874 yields 241.6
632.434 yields 237.3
